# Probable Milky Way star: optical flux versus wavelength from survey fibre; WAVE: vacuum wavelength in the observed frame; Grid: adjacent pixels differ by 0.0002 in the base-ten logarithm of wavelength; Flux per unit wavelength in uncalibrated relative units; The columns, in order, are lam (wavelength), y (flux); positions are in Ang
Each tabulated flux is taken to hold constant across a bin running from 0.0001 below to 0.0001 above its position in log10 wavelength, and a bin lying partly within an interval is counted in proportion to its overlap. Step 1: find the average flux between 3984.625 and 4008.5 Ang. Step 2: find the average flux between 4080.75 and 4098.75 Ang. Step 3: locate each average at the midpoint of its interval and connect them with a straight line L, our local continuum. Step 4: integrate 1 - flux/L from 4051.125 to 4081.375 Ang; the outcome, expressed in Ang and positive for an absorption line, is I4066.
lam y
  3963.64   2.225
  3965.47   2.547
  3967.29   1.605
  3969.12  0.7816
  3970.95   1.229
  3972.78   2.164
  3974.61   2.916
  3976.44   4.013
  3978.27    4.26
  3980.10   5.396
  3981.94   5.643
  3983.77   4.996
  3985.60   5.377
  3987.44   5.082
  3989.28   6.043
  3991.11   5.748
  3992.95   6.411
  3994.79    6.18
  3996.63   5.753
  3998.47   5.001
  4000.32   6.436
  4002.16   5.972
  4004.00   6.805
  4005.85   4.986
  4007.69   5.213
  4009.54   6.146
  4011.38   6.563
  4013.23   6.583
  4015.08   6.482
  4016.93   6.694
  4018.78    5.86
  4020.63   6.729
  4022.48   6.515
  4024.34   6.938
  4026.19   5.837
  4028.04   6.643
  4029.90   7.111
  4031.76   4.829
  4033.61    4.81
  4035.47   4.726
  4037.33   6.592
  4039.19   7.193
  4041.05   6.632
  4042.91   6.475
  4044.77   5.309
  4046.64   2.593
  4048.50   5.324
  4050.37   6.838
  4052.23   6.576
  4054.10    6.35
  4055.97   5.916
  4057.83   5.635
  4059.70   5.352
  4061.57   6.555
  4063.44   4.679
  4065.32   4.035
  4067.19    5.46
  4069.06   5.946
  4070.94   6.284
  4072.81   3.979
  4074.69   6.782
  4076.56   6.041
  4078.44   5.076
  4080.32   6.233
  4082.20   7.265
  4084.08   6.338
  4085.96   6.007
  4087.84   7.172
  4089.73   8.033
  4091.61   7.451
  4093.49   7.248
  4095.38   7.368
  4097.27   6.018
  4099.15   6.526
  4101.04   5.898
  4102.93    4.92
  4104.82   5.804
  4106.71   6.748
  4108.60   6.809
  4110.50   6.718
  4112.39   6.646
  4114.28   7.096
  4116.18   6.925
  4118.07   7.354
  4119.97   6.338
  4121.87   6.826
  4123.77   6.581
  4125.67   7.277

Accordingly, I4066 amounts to 4.4 Ang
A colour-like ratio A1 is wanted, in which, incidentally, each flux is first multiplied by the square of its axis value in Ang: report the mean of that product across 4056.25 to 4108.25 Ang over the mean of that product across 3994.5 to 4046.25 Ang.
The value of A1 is 1.0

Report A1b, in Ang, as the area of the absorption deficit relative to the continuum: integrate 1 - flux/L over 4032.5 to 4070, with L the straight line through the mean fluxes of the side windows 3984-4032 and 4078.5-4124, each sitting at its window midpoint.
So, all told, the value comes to 4.11 Ang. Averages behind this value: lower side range 6.08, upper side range 6.65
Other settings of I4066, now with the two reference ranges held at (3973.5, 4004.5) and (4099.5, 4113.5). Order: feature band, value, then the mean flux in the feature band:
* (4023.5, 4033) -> -0.93 Ang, 6.22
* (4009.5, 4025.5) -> -2.65 Ang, 6.51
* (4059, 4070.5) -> 1.08 Ang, 5.38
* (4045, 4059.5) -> 0.67 Ang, 5.58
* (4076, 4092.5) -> -1.50 Ang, 6.63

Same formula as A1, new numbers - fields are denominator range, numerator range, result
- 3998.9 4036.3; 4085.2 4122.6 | 1.15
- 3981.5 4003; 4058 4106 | 1.11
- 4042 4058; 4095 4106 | 1.09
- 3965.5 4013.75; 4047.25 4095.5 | 1.31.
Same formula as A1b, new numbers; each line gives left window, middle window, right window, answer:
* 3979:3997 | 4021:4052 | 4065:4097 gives 0.3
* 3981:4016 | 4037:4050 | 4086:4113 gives 1.0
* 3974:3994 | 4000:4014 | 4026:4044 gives -1.3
